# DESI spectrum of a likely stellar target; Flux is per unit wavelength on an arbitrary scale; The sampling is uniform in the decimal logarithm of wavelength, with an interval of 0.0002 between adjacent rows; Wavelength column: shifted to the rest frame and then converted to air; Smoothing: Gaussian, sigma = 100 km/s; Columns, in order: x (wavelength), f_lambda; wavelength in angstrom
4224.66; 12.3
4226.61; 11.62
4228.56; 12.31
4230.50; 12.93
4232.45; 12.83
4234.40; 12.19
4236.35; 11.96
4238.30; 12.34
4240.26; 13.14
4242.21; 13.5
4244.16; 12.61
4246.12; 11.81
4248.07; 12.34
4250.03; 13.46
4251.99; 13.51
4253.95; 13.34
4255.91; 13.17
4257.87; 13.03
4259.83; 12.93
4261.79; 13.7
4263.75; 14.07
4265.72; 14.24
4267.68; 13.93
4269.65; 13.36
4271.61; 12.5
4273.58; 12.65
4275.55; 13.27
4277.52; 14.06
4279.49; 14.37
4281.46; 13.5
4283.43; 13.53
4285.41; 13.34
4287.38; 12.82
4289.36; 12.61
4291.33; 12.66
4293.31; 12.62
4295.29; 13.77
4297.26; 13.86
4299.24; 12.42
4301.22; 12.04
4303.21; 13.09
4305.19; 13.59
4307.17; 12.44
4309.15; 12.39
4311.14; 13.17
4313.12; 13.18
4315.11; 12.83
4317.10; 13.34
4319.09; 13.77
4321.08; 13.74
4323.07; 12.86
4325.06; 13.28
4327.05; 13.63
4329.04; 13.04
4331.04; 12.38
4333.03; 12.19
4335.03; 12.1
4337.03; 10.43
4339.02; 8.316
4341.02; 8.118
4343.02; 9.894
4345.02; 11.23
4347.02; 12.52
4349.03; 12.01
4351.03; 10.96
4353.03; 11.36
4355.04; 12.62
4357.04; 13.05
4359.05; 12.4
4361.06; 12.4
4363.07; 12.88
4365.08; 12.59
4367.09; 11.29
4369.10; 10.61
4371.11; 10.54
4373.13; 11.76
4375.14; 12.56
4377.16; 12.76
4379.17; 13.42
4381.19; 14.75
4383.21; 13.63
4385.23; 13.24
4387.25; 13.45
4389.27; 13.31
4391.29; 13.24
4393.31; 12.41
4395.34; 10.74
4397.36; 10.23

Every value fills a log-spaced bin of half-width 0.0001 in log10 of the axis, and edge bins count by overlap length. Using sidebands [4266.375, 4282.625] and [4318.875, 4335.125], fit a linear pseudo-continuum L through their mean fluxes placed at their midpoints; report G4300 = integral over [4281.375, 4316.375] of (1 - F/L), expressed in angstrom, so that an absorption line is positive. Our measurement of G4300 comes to 0.7 angstrom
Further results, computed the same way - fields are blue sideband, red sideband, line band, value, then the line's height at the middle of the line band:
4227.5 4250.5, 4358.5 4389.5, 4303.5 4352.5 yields 1.73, 12.6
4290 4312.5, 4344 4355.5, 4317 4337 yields -0.97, 12.3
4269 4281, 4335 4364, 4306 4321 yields -0.92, 12.3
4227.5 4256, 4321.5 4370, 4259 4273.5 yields -1.12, 12.5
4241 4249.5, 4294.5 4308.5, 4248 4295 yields -1.86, 12.8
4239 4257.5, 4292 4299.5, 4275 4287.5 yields -0.45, 13.1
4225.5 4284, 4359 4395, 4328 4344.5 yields 2.49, 12.8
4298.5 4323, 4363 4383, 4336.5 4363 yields 2.79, 12.6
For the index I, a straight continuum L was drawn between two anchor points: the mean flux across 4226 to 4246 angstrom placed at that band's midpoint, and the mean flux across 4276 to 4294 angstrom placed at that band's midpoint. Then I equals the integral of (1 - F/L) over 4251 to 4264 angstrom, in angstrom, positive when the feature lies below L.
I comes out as -0.5 angstrom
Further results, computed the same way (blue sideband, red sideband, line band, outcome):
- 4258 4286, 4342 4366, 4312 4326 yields -0.7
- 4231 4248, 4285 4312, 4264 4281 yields -1.1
